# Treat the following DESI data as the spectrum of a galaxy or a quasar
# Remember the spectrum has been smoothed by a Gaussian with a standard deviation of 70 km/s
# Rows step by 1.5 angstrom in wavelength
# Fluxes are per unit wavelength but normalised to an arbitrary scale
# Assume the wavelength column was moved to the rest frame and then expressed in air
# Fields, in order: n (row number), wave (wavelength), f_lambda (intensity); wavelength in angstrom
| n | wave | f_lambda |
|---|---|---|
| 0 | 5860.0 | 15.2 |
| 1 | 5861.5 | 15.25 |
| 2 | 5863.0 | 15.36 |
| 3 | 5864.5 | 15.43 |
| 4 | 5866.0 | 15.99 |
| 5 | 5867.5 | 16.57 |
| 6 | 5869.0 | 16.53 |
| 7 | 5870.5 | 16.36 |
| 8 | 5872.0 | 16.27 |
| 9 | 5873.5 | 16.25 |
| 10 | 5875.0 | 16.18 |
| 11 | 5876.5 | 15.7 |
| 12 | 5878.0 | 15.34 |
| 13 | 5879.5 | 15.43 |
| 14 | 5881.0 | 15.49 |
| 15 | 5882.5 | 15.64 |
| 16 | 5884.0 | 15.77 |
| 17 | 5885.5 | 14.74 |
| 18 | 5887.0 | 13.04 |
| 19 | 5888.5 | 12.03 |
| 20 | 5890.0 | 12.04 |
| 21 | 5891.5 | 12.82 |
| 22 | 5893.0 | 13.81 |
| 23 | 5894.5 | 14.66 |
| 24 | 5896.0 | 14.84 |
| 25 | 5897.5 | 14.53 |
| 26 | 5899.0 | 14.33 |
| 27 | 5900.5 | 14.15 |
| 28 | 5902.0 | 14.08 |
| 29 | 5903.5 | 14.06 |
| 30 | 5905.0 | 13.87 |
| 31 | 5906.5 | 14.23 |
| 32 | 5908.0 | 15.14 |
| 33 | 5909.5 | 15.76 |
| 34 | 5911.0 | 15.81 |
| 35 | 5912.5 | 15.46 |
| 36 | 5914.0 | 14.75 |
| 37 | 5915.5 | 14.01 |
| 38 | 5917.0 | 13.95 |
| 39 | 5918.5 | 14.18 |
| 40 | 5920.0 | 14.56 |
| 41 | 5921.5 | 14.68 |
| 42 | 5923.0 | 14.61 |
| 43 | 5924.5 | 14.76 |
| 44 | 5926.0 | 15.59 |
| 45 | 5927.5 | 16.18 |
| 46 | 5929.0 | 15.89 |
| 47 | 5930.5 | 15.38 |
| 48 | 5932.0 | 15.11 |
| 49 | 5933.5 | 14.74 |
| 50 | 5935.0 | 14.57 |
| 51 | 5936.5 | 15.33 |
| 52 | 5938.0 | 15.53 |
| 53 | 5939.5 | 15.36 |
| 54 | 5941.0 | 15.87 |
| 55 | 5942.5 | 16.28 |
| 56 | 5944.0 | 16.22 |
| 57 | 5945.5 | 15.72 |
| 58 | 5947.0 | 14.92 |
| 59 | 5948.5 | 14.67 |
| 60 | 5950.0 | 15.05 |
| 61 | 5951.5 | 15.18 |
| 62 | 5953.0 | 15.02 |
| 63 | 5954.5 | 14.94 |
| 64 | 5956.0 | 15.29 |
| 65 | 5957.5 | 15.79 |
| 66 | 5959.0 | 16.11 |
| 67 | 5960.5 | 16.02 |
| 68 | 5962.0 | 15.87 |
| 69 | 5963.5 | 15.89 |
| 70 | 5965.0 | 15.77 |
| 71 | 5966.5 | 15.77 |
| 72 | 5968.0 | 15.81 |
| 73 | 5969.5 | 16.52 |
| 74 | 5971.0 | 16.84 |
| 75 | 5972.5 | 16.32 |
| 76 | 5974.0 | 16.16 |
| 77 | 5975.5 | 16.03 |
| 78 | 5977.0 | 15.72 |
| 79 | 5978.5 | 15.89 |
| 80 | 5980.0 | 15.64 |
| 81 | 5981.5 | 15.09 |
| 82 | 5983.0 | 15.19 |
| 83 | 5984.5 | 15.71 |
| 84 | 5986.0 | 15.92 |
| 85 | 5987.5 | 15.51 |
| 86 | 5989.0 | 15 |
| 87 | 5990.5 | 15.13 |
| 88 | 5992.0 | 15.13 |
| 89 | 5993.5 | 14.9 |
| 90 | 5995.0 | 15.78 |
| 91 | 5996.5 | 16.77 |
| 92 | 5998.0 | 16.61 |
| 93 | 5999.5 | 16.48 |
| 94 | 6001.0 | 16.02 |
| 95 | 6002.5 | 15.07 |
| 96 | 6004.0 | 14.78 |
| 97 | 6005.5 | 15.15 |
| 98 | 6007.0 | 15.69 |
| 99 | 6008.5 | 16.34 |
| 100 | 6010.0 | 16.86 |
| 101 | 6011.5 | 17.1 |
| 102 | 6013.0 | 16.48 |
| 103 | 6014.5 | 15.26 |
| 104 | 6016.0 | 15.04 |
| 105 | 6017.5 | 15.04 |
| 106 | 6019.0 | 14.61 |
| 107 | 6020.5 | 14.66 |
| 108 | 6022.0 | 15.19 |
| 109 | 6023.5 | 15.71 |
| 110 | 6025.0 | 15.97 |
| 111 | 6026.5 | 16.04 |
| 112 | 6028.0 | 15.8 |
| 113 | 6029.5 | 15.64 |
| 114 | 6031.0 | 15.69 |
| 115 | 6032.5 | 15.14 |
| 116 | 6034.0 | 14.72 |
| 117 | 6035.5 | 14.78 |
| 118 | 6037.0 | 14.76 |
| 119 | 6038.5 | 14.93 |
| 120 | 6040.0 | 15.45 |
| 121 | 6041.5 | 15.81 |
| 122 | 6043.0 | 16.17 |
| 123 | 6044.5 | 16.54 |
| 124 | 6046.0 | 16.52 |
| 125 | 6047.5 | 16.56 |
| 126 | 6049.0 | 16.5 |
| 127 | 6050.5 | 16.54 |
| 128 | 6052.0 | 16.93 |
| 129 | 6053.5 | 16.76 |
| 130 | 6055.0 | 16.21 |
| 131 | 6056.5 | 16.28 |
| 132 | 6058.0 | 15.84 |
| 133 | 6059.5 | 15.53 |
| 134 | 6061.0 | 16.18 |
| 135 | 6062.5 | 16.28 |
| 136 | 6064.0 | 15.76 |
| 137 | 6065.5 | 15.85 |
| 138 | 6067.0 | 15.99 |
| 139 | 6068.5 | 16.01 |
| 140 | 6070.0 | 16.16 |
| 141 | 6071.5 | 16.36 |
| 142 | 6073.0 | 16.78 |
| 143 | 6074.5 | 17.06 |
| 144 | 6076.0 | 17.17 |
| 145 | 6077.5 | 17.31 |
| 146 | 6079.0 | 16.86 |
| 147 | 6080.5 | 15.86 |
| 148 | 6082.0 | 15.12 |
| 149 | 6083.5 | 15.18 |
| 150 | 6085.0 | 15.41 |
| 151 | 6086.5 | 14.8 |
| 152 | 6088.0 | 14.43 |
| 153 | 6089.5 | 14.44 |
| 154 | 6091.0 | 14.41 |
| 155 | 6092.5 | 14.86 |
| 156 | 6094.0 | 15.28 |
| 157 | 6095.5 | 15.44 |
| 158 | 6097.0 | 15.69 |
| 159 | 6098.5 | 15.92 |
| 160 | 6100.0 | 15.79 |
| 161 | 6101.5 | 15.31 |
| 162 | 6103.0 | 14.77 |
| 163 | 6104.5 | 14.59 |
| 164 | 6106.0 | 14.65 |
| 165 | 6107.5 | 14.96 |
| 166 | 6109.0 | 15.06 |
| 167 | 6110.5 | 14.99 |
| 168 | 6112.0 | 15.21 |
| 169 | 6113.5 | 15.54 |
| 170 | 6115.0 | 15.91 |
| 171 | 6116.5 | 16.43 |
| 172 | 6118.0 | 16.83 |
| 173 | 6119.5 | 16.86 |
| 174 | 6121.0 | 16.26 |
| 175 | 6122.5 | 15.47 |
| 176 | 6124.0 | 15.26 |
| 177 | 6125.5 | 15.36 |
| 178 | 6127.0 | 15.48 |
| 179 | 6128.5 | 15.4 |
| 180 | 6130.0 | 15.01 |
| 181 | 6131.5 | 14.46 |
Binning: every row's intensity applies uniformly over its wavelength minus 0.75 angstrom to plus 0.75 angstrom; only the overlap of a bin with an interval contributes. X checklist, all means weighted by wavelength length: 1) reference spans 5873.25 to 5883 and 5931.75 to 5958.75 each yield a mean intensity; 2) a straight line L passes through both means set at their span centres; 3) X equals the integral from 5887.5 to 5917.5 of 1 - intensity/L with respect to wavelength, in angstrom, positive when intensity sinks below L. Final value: 2.6 angstrom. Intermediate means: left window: 15.7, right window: 15.3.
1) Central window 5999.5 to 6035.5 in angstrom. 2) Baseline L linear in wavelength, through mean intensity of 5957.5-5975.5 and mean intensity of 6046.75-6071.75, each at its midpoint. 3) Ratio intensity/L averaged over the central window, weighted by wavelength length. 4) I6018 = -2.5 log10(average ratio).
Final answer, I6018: 0.040 mag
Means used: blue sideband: 16.1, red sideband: 16.2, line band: 15.6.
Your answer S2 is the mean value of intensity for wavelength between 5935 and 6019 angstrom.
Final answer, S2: 15.7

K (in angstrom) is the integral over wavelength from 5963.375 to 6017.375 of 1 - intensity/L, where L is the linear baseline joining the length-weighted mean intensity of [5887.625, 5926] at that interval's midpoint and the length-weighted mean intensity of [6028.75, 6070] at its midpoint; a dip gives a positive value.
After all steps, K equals -2.0 angstrom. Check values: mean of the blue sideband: 14.3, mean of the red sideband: 15.9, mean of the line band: 15.8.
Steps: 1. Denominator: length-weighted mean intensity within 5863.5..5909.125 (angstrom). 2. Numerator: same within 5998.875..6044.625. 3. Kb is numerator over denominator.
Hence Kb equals 1.0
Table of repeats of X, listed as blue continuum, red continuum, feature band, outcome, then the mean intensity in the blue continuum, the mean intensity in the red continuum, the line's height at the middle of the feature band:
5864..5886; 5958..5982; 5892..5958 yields 3.97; 15.9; 16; 15.9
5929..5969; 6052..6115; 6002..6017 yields -0.20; 15.5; 15.7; 15.6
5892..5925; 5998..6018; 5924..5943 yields -0.72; 14.5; 15.8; 14.9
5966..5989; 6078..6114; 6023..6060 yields -0.90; 15.8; 15.2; 15.5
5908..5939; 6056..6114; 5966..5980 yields -0.81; 15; 15.6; 15.2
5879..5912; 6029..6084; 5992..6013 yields -0.64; 14.4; 16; 15.5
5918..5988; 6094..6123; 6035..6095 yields -1.35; 15.5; 15.6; 15.5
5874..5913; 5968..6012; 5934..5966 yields -0.37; 14.6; 15.8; 15.3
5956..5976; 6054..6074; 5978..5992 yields 0.55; 16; 16.1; 16.1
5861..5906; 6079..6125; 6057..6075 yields -0.99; 14.9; 15.4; 15.3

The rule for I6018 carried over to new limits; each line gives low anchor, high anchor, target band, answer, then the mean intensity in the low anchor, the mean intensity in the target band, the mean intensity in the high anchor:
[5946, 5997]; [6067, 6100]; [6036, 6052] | -0.02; 15.6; 16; 15.7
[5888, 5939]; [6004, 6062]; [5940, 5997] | -0.04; 14.6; 15.7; 15.8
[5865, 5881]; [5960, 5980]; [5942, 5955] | 0.05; 16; 15.3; 16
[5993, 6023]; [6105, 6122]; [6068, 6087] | -0.03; 15.7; 16.2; 15.7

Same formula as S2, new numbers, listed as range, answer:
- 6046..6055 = 16.6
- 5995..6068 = 15.8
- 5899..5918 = 14.6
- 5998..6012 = 16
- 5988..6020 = 15.7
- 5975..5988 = 15.6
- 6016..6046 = 15.4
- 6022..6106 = 15.8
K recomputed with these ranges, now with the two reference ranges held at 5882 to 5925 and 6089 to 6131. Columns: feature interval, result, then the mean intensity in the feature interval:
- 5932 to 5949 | -1.0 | 15.4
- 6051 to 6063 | -0.9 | 16.3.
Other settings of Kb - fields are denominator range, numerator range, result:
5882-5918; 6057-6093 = 1.11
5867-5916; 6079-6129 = 1.04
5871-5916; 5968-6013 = 1.08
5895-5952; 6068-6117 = 1.04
